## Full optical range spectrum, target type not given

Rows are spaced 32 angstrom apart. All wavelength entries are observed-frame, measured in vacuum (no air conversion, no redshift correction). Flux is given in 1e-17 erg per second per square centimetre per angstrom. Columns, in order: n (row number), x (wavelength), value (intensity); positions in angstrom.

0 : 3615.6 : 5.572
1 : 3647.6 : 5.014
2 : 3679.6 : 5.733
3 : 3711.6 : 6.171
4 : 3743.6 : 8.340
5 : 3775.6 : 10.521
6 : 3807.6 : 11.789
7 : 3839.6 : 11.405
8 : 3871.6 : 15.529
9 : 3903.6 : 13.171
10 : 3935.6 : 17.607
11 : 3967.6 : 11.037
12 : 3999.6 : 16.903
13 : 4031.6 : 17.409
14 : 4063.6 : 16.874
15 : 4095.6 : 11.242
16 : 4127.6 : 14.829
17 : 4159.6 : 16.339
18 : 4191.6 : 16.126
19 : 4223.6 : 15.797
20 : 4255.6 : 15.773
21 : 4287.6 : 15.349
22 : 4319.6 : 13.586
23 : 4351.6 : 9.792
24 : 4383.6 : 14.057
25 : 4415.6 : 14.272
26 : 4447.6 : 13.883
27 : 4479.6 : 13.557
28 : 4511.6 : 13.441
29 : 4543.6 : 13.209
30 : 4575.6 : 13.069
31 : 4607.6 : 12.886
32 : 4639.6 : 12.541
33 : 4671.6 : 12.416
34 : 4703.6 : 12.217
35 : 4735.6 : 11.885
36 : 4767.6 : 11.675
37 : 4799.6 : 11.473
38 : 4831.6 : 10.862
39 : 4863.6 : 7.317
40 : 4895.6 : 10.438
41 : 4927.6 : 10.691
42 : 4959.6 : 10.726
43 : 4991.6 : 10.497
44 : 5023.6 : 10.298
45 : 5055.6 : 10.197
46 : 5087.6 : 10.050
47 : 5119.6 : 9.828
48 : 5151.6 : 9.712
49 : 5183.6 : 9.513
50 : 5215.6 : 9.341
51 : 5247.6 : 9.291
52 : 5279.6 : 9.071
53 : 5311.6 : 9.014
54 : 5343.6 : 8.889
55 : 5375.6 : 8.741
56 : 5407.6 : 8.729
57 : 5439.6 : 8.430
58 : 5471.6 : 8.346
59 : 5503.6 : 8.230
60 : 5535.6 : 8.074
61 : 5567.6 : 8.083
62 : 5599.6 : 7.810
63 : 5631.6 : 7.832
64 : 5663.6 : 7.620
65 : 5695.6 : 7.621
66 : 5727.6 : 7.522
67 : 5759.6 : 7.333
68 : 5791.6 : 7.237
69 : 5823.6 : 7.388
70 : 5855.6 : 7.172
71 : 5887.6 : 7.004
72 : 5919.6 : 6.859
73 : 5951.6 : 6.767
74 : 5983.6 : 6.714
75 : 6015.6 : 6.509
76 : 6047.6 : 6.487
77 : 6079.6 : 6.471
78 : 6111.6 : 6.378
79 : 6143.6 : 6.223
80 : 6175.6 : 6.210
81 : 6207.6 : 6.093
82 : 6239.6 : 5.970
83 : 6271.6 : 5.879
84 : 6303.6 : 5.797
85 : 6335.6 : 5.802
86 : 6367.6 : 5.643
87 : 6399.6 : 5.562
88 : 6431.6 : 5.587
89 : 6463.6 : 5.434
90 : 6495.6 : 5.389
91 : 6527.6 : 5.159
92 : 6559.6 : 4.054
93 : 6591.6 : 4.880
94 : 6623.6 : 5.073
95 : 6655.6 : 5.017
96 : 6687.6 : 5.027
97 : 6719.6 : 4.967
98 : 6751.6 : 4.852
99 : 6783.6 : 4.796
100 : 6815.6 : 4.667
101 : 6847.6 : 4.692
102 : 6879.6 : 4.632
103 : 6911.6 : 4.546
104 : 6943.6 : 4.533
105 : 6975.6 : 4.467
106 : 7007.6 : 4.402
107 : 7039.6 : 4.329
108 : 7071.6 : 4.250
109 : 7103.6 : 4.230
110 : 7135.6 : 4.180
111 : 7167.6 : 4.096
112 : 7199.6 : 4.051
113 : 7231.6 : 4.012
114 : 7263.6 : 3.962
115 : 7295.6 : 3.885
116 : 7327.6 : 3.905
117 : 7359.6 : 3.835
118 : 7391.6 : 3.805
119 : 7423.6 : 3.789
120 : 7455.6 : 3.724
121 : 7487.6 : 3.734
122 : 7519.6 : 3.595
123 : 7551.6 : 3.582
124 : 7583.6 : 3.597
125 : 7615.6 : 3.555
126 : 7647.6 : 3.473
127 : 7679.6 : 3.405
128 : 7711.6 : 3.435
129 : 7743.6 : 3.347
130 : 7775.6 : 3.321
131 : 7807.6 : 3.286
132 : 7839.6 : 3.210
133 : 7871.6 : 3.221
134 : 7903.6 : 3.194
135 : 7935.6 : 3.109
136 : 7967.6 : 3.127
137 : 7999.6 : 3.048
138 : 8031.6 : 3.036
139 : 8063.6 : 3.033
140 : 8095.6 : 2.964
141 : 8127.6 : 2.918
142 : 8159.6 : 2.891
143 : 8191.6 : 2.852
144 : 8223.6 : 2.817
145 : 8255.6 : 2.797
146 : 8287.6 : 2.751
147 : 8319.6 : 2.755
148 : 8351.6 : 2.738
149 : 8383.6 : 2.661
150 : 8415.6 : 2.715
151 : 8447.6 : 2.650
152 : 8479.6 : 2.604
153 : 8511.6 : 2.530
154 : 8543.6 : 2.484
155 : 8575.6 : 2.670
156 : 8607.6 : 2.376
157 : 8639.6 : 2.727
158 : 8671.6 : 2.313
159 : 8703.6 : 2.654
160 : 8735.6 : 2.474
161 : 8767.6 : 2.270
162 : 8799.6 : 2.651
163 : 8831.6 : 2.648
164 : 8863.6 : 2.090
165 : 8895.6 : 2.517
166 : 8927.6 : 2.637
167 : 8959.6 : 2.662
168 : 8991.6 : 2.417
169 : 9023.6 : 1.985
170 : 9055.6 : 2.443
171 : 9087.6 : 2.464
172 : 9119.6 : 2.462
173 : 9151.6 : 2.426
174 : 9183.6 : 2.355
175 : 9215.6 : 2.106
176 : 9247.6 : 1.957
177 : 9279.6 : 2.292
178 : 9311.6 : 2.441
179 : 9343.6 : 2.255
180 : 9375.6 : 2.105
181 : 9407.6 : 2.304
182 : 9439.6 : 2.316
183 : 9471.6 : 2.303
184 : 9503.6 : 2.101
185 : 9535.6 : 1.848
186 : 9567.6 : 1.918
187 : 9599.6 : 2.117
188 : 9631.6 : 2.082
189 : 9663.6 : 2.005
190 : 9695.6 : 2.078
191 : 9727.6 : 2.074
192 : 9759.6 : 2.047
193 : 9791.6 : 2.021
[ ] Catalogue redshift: 0.000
